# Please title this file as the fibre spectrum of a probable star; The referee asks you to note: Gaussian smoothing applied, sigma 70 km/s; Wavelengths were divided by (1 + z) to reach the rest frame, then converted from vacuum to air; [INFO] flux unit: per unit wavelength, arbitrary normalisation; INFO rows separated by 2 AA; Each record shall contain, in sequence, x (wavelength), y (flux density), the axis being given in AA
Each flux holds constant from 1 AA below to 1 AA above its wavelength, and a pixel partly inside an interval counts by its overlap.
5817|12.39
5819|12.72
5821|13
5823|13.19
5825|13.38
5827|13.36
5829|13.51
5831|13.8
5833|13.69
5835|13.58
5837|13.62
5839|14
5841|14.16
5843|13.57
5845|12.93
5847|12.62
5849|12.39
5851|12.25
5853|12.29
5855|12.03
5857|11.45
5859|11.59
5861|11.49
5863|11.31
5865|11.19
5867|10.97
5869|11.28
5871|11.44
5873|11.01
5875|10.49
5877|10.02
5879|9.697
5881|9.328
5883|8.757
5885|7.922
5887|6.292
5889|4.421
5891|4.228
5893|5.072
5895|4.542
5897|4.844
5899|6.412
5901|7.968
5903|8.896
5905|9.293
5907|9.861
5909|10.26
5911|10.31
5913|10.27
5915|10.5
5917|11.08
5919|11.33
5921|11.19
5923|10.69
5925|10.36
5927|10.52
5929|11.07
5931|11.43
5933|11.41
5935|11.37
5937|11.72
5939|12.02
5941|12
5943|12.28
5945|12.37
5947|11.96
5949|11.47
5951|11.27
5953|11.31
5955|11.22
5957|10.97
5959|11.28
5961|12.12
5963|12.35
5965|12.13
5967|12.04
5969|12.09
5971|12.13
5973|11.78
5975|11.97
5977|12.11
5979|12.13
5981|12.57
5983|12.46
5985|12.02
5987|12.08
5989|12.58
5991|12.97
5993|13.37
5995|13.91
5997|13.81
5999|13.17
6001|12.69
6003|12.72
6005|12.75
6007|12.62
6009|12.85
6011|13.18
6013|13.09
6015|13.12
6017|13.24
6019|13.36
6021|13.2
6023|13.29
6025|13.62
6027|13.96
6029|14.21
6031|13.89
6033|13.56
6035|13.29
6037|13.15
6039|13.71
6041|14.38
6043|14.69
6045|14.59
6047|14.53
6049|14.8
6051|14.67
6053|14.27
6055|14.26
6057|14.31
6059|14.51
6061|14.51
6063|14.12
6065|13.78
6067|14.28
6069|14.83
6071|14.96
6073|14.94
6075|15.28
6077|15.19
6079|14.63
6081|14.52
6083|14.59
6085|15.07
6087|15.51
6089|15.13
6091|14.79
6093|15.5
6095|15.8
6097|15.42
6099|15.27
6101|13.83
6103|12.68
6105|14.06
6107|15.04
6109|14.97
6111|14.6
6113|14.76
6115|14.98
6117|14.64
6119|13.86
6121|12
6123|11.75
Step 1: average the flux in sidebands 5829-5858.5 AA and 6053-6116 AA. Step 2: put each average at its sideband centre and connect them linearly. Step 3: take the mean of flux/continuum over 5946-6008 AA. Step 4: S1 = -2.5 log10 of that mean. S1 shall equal 0.14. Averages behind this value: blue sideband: 13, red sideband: 14.7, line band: 12.3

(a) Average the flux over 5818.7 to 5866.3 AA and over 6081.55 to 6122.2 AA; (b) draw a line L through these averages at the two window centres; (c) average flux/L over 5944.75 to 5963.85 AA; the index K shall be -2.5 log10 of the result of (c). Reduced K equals 0.171 mag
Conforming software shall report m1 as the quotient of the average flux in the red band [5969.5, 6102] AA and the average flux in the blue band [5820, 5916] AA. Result 1.3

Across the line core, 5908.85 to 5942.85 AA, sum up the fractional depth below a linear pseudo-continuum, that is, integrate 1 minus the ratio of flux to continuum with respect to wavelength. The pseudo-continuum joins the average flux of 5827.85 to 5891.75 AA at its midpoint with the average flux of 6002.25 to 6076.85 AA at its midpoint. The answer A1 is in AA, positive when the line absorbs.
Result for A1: 3.1 AA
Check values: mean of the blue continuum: 11.2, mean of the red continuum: 13.9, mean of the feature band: 11.1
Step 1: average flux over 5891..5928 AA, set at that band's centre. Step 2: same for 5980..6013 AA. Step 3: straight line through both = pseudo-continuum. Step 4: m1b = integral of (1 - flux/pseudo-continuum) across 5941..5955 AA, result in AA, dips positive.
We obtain -1.42 AA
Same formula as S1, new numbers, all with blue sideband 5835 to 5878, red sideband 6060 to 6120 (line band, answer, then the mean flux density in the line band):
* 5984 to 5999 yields 0.05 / 13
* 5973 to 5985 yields 0.11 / 12.2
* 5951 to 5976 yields 0.13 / 11.8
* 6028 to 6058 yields 0.00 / 14.2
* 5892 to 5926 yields 0.37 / 8.99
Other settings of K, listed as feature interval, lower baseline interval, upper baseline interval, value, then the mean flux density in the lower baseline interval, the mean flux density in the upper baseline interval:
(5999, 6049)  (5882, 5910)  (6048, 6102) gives -0.08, 7.05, 14.8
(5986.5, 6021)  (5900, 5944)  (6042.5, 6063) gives 0.00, 10.7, 14.5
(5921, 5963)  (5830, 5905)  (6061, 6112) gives 0.03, 10.3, 14.7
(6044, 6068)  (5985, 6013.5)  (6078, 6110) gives -0.03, 12.9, 14.8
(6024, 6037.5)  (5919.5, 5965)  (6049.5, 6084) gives 0.00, 11.5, 14.6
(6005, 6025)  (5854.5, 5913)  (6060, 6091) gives -0.01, 9.04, 14.8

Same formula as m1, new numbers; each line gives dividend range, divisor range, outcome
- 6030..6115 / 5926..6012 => 1.20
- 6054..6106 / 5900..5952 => 1.35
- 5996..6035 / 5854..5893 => 1.38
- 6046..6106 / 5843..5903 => 1.53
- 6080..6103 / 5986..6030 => 1.13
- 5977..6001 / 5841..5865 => 1.05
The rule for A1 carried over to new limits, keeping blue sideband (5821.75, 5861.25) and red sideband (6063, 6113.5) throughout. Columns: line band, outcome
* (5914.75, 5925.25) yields 2.0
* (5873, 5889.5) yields 5.7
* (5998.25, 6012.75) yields 1.3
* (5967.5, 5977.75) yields 1.4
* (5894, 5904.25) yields 5.2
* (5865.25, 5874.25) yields 1.4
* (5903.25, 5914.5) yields 2.9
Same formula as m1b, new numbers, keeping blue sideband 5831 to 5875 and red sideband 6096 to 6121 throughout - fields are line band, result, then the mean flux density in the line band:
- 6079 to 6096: -1.01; 15.1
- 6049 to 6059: -0.34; 14.4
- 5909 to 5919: 1.74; 10.6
